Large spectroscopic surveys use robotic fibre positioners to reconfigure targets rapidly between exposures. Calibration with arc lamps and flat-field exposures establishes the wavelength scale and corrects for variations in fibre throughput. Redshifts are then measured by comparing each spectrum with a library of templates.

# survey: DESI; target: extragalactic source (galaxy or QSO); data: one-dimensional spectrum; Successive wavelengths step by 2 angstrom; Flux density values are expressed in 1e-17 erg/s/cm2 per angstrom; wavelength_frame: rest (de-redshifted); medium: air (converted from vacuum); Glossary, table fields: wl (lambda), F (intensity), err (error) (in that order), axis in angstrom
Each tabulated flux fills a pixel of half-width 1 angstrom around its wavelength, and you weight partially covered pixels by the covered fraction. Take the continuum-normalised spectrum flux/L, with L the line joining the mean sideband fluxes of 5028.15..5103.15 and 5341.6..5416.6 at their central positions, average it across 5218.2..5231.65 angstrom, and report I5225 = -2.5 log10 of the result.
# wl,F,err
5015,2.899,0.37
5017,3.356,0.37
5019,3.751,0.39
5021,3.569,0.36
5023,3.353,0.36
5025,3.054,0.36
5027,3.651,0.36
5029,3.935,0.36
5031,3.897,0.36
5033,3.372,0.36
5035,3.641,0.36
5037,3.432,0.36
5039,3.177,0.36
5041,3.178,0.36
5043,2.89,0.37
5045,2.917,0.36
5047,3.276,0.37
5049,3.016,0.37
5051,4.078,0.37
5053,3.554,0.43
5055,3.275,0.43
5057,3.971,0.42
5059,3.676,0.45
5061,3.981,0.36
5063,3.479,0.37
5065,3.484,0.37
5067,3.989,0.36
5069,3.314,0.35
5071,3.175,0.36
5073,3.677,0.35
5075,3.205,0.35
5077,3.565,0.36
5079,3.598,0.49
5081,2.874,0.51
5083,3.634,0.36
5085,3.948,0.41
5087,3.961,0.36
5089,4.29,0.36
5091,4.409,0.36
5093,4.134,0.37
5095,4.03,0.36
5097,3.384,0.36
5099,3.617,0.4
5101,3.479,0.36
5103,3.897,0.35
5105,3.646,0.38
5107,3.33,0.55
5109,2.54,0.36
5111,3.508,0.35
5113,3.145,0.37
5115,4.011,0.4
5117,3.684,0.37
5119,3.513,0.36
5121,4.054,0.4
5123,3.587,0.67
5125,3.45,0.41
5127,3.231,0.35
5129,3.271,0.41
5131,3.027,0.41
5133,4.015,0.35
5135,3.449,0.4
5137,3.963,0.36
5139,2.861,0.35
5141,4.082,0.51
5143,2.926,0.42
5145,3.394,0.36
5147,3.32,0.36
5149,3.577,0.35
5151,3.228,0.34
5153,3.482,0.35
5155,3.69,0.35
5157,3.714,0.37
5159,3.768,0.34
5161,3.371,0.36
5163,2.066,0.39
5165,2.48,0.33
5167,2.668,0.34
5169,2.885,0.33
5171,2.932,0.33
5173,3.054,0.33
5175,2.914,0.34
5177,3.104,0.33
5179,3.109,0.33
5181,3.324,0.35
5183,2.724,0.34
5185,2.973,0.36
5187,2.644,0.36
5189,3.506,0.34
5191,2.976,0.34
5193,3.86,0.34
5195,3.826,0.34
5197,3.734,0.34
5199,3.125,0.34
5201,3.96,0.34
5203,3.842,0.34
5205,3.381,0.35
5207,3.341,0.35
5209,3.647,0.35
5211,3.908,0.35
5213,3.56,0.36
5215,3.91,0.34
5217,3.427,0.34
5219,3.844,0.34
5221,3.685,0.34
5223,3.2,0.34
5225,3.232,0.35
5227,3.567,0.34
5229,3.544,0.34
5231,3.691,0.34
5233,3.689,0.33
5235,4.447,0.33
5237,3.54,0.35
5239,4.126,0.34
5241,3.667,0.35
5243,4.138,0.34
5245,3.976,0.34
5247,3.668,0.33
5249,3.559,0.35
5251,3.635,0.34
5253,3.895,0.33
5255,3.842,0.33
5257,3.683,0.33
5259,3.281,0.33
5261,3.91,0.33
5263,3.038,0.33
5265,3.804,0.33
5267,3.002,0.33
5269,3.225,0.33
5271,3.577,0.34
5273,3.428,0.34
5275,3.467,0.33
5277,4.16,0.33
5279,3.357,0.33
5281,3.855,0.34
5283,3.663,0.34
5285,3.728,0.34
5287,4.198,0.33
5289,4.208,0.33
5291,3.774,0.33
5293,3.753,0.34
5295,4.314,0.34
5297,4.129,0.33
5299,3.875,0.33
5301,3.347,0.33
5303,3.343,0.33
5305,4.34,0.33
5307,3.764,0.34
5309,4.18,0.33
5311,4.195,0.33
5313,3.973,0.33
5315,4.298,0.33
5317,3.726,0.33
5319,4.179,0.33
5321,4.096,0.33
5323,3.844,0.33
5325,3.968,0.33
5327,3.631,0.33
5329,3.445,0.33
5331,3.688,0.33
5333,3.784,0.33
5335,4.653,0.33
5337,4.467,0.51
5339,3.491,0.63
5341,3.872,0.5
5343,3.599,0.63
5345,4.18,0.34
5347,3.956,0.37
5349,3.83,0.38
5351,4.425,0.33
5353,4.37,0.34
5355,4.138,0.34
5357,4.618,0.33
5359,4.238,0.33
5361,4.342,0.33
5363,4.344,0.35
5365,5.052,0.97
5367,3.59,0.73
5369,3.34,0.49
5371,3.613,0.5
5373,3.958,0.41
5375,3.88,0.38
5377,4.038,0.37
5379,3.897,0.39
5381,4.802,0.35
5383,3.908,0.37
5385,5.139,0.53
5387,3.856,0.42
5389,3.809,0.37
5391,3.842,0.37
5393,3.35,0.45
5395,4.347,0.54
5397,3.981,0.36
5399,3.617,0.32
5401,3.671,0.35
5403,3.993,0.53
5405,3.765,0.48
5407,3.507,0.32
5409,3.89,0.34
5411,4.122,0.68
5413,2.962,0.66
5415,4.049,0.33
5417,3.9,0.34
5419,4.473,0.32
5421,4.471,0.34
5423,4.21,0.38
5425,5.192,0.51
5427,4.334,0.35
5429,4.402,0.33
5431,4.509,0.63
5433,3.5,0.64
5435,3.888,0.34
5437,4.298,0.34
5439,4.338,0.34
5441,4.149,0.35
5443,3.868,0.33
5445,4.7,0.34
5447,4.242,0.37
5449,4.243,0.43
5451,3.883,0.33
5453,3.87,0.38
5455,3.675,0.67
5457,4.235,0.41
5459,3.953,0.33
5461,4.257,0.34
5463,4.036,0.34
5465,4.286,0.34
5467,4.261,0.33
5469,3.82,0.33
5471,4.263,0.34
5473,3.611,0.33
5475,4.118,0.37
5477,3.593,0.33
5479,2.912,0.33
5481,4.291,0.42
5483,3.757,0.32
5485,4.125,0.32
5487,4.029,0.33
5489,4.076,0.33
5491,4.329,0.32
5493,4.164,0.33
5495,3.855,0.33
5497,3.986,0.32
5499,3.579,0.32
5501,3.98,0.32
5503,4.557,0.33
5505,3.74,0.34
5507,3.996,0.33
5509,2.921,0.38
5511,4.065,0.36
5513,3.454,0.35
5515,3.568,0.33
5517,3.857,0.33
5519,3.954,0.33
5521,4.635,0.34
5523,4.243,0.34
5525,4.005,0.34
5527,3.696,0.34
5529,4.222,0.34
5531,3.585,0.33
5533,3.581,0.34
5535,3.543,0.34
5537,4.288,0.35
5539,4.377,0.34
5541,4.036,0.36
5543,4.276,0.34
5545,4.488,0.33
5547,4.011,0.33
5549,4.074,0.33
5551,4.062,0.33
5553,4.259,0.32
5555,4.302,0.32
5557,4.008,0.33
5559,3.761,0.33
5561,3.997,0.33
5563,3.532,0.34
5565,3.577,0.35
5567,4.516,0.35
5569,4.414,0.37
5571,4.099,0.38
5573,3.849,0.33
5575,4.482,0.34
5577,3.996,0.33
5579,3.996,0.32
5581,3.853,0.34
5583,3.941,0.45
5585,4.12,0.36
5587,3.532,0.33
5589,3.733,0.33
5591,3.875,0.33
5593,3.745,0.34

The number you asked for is 0.079 mag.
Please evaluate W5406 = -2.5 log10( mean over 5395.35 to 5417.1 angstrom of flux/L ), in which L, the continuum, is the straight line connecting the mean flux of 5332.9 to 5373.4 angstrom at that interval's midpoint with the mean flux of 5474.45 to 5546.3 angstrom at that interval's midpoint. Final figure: 0.07 mag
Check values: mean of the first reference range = 4.1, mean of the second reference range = 3.94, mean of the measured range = 3.78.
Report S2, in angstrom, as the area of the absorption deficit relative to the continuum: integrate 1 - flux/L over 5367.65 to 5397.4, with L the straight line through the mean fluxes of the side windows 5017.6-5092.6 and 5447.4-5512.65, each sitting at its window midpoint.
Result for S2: -0.9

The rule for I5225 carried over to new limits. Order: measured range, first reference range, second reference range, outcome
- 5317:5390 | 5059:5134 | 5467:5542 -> -0.070 mag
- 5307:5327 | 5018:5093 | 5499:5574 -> -0.064 mag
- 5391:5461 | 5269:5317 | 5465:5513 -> -0.042 mag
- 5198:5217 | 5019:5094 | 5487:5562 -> 0.023 mag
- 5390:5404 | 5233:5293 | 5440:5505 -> 0.023 mag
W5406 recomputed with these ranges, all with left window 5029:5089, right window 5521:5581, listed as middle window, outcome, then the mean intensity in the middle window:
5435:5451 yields -0.075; 4.22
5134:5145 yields 0.046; 3.45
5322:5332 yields 0.026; 3.72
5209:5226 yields 0.026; 3.6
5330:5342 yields -0.049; 3.99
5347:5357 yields -0.102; 4.21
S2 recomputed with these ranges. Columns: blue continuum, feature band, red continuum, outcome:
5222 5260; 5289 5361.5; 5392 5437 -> -2.66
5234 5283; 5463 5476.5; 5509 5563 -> -0.45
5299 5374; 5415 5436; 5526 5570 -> -1.40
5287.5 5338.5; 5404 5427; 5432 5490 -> -0.39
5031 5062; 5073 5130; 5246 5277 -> -2.23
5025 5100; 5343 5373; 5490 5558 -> -2.17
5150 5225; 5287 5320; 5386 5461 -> -2.69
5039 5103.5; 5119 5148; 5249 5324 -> 1.32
